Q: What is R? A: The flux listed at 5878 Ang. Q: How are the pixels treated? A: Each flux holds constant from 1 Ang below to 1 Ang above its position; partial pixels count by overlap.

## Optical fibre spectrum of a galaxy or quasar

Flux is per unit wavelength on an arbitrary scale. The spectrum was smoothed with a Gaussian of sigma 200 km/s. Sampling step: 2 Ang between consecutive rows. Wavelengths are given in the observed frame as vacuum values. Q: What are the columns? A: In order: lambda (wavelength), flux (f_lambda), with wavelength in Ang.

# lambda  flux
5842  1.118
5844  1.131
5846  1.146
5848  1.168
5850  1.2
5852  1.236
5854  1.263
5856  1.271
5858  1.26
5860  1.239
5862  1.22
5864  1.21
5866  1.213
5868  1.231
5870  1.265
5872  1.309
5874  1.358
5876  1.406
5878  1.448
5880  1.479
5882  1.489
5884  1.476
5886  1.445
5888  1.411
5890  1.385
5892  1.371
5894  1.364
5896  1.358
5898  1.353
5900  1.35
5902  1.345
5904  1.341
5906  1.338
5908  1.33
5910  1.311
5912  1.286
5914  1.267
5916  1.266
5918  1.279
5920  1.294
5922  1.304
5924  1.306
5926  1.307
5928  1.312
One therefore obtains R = 1.448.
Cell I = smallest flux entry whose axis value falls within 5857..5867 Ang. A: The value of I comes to 1.21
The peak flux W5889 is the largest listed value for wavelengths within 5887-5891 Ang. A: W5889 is 1.411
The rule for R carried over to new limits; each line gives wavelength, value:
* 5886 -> 1.445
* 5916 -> 1.266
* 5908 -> 1.33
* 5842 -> 1.118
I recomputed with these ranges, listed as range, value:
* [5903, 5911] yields 1.311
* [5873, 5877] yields 1.358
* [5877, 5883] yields 1.448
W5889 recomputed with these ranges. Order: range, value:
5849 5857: 1.271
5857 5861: 1.26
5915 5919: 1.279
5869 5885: 1.489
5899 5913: 1.35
